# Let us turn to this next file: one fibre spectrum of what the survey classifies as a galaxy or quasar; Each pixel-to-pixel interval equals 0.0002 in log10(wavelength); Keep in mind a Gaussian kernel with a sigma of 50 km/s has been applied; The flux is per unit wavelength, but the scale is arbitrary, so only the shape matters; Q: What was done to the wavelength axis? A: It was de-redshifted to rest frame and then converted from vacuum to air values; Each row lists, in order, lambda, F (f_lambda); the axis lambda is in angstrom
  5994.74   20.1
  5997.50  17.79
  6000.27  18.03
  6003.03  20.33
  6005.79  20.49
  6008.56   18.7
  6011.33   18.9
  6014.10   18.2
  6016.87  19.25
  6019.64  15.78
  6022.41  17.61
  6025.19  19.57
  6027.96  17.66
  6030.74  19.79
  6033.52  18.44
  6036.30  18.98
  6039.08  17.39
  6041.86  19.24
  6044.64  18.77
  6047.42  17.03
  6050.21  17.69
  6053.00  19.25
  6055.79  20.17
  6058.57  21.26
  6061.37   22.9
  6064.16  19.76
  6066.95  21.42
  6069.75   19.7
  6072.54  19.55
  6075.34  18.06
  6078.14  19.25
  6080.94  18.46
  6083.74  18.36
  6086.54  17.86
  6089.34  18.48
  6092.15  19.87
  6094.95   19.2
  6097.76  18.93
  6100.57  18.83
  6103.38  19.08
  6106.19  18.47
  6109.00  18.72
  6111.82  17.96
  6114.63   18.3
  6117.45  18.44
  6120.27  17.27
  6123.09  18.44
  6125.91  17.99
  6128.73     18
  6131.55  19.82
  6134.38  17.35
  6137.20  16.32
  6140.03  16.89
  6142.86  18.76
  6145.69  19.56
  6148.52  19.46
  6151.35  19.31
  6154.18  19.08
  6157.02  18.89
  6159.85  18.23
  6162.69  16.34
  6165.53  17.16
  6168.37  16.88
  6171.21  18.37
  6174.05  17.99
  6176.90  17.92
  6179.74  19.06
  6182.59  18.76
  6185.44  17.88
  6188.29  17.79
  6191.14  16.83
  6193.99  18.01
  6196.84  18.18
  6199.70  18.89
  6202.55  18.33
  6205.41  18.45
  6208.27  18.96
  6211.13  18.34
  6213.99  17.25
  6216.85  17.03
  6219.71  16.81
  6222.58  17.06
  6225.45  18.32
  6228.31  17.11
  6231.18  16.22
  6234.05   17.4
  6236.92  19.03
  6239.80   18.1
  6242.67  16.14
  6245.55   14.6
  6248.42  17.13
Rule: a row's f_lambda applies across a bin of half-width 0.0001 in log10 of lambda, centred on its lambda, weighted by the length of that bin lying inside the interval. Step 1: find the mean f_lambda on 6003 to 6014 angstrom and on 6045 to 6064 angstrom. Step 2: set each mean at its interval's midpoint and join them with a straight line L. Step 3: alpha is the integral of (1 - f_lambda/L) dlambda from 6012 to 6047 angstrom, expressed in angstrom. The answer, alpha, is 2.0 angstrom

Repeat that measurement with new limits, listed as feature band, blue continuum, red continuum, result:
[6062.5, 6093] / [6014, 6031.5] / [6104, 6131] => -1.6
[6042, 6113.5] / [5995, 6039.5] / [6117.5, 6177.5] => -3.0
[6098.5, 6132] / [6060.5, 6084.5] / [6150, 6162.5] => 1.3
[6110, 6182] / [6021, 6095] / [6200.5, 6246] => 0.4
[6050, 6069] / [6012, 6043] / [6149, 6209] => -2.3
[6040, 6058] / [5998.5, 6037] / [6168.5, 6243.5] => -0.2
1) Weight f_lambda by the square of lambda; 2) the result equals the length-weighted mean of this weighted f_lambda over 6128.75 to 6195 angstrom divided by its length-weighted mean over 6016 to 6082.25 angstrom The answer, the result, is 0.99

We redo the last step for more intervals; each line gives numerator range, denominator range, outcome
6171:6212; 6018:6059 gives 1.04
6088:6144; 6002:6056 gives 1.01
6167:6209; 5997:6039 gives 1.03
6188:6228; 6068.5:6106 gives 0.98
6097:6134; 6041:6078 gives 0.96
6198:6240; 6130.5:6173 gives 1.00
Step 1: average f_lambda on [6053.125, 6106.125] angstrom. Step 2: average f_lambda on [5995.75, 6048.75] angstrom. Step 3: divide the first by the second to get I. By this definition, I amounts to 1.1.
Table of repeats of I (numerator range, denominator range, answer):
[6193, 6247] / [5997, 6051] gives 0.95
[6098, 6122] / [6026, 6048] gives 0.99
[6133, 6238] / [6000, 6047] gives 0.96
